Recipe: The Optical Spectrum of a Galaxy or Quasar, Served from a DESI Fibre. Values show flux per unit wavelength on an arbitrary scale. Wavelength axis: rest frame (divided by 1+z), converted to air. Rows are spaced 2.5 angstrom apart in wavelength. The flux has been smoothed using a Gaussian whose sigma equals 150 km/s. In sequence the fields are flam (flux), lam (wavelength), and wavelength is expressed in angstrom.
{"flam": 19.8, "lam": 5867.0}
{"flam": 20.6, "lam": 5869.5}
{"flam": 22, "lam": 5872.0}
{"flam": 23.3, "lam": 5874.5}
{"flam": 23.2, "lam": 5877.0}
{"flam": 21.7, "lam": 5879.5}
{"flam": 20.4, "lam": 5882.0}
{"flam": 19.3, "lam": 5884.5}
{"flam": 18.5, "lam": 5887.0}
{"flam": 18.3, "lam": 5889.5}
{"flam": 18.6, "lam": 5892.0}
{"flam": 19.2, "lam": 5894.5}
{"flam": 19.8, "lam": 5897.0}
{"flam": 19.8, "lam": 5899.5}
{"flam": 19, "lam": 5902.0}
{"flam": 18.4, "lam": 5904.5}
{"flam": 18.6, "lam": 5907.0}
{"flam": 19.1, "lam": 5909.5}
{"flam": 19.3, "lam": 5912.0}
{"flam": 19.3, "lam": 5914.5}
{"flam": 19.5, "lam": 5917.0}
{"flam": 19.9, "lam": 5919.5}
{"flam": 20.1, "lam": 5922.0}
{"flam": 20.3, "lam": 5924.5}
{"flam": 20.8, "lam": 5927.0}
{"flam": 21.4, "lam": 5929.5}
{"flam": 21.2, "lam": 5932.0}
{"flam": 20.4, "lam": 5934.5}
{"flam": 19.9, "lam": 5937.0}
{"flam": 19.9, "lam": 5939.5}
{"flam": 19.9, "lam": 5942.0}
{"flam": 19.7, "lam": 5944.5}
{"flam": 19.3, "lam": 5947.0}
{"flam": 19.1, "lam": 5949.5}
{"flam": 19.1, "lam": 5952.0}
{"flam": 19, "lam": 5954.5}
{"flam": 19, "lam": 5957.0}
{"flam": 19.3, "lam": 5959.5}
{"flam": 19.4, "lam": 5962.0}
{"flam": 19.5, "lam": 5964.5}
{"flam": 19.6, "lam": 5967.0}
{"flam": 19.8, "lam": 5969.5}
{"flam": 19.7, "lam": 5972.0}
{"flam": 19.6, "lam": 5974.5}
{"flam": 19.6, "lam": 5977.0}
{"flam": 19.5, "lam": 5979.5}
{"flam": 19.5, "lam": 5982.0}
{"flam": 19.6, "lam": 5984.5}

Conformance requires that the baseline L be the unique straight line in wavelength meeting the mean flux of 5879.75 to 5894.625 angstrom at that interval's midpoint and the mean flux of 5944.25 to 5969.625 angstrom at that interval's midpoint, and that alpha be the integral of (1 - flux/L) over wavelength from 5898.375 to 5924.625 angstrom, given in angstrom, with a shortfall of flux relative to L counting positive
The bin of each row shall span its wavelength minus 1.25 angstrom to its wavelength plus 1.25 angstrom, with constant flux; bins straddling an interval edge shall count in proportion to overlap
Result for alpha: -0.1 angstrom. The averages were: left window 19.2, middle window 19.4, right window 19.3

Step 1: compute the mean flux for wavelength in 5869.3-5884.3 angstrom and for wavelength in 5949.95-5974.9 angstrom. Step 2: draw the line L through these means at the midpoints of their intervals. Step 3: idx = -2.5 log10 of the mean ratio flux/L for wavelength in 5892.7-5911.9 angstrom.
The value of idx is 0.10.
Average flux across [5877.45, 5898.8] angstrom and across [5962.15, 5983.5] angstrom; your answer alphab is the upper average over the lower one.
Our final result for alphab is 1.0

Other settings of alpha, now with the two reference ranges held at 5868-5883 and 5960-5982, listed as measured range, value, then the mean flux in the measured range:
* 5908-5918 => 0.8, 19.3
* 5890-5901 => 1.1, 19.3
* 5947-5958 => 0.5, 19.1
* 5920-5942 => 0.1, 20.4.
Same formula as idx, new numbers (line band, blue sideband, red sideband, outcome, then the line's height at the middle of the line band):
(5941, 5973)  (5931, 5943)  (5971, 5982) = 0.03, 19.9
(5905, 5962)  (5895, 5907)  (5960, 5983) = -0.02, 19.4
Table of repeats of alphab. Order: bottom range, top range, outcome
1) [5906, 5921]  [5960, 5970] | 1.01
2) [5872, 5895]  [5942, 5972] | 0.95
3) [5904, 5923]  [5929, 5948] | 1.05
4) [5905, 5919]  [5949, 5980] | 1.01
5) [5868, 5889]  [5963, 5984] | 0.93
